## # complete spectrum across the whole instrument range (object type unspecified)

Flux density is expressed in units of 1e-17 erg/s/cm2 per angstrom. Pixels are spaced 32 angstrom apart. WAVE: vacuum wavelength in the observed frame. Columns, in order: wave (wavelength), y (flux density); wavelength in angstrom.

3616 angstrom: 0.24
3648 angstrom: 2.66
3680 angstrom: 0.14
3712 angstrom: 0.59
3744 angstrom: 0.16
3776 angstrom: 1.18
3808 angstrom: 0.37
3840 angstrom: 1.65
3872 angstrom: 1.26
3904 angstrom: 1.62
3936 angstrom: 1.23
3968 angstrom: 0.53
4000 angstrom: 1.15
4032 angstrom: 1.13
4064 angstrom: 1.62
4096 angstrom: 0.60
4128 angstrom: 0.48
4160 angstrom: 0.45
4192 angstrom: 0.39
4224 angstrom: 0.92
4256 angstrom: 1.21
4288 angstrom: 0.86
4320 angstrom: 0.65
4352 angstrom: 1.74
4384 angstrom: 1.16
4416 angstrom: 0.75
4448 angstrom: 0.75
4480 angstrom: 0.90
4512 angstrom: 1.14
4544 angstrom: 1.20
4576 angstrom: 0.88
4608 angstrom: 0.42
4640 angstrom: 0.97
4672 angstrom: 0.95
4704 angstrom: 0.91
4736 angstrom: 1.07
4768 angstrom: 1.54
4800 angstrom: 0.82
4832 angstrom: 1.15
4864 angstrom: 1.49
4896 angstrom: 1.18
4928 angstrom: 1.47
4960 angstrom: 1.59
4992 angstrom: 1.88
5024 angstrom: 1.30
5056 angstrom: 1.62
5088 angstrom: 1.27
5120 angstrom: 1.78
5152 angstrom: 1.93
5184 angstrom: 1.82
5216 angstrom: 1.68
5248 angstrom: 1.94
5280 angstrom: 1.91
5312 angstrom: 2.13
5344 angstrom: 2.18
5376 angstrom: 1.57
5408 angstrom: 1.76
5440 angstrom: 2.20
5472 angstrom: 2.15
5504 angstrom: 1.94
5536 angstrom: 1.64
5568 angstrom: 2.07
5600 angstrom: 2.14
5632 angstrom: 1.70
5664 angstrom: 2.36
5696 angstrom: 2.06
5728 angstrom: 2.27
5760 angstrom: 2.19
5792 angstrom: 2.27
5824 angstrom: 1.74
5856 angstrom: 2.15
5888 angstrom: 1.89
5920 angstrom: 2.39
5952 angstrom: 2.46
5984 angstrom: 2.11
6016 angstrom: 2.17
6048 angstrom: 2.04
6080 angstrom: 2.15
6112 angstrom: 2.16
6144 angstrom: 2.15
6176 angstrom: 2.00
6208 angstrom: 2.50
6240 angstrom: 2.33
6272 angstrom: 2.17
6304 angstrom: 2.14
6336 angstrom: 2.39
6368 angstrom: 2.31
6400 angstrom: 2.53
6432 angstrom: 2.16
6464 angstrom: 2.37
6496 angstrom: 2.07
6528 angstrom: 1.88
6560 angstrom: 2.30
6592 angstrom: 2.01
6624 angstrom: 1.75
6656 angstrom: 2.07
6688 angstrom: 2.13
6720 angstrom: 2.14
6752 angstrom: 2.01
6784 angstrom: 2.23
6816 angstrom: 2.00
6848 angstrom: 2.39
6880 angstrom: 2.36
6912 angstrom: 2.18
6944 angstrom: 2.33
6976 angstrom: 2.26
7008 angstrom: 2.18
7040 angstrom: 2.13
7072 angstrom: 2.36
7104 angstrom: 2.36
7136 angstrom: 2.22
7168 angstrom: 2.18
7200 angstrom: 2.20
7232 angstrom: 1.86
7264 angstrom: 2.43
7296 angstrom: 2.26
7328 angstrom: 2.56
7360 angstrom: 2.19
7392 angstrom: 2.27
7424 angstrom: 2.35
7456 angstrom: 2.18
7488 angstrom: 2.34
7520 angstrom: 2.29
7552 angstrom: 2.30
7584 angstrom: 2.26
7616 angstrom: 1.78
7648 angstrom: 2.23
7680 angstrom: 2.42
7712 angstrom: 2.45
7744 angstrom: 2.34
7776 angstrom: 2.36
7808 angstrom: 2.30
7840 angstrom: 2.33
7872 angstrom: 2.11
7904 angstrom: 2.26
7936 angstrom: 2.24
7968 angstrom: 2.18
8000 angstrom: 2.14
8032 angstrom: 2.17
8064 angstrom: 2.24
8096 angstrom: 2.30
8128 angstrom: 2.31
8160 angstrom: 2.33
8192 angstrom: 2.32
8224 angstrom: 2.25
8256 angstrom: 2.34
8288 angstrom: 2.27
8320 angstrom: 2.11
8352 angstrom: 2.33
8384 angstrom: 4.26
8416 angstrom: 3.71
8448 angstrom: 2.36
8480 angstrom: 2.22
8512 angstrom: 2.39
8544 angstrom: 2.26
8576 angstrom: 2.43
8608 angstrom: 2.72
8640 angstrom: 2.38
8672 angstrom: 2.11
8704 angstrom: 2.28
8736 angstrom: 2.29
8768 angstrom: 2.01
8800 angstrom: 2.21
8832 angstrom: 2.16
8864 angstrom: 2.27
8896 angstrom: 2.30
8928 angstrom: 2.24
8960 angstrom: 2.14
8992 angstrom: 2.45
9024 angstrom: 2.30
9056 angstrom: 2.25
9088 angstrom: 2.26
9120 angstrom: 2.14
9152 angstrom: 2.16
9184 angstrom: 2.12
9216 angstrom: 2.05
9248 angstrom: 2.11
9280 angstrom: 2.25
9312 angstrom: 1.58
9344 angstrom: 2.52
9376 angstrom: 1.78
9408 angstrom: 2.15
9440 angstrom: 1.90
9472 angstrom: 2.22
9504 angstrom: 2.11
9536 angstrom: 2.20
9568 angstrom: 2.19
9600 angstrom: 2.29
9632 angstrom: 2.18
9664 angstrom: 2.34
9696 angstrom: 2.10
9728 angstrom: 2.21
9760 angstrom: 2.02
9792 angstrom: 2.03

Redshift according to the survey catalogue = 0.279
